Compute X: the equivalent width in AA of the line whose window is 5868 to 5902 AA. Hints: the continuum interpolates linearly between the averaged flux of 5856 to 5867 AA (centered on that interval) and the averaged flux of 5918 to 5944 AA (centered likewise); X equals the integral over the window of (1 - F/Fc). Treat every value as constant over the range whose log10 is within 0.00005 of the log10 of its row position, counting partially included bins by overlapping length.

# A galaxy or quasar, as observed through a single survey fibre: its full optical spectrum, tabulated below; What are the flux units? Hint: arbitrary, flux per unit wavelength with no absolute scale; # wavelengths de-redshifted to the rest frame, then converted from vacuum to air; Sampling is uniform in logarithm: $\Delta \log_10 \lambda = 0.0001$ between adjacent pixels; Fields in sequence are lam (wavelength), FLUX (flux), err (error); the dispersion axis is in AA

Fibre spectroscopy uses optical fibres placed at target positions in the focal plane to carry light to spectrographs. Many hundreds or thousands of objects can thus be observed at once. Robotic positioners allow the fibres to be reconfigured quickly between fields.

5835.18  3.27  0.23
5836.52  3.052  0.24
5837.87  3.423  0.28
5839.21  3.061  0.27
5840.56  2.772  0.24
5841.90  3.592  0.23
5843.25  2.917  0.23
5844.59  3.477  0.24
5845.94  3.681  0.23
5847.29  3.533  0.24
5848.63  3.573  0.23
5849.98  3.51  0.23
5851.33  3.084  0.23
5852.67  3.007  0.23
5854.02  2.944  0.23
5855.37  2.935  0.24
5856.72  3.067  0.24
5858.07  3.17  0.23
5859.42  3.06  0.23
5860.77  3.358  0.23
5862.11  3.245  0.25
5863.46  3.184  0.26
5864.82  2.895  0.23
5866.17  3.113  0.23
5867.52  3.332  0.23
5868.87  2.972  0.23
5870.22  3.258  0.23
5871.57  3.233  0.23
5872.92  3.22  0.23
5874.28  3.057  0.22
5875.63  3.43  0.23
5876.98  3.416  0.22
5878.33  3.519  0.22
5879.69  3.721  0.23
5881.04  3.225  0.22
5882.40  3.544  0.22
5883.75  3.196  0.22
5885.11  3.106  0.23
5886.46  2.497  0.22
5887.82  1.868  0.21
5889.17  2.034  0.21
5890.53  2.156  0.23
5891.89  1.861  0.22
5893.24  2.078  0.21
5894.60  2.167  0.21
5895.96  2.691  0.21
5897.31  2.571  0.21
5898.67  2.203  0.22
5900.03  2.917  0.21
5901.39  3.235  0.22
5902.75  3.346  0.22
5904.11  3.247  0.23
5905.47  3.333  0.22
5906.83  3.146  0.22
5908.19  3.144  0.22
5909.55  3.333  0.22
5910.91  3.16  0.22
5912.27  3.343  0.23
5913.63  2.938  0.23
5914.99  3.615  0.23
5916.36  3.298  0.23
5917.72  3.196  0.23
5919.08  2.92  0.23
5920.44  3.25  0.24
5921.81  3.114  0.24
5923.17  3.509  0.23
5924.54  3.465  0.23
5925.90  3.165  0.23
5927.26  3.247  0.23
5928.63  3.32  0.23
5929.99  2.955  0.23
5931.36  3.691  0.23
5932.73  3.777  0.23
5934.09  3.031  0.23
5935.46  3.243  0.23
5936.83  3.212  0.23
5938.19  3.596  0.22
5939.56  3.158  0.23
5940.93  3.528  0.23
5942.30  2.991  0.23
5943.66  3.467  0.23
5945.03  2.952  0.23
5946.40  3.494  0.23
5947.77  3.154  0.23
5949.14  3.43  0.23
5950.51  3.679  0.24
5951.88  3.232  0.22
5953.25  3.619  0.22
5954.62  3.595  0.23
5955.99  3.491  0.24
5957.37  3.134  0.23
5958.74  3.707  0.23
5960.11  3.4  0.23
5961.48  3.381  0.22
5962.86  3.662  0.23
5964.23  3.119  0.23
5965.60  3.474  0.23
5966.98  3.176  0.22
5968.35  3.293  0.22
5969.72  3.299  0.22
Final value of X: 3.6 AA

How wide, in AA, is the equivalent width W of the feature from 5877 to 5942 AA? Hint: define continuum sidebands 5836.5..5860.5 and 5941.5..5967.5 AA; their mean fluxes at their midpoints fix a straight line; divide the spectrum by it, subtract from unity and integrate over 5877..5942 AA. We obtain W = 4.86 AA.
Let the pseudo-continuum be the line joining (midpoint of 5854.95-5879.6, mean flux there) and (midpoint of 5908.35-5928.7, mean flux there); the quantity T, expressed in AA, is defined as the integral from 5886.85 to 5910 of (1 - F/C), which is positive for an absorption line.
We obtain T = 4.1 AA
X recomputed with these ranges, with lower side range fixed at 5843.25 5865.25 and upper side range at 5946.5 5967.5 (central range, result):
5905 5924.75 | 0.6 AA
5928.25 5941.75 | 0.1 AA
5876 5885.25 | -0.4 AA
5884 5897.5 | 4.0 AA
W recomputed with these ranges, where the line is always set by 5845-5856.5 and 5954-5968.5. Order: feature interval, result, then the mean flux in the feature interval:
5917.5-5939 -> 0.46 AA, 3.29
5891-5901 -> 2.86 AA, 2.38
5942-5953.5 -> 0.18 AA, 3.34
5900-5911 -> 0.38 AA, 3.23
